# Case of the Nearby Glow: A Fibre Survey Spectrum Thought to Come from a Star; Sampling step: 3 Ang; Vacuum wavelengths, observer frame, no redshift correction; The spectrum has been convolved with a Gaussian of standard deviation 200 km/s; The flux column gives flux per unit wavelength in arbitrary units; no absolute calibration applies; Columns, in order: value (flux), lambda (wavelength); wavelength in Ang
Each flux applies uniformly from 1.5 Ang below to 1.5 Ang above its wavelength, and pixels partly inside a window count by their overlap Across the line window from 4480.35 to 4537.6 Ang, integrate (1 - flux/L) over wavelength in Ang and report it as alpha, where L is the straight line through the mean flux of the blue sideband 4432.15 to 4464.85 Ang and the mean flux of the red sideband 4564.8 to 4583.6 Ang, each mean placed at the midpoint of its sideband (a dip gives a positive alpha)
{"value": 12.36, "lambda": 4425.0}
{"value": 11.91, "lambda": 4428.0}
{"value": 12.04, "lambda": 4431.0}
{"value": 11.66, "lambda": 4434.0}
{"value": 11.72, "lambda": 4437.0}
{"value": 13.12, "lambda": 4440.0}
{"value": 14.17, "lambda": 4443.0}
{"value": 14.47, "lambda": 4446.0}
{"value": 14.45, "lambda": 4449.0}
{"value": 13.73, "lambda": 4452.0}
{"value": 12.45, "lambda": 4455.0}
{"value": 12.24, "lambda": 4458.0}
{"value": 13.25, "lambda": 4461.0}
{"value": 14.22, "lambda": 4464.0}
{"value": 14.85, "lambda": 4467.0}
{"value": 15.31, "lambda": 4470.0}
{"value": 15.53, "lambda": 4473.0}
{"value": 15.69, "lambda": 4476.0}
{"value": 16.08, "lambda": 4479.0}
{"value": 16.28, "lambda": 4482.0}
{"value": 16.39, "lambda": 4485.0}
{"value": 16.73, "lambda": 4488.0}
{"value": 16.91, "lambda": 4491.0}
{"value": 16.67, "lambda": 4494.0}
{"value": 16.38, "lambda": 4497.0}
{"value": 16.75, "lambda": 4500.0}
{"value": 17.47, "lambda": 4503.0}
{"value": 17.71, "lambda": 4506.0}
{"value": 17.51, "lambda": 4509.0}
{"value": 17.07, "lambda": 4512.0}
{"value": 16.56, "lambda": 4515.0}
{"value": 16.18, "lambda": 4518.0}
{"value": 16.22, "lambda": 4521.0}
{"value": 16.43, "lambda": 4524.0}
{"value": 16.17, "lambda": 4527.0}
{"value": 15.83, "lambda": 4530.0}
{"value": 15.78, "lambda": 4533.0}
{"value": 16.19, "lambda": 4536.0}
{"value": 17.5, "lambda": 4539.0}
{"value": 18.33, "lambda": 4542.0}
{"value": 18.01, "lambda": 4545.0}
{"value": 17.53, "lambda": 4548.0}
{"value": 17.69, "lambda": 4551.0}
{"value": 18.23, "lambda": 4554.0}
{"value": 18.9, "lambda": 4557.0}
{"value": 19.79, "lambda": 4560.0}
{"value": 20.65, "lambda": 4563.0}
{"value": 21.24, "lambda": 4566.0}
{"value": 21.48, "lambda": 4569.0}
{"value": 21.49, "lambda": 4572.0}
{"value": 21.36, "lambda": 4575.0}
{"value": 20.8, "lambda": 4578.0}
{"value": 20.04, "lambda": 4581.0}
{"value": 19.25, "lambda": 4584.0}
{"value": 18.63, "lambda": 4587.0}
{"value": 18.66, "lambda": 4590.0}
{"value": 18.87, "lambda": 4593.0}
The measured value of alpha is 0.9 Ang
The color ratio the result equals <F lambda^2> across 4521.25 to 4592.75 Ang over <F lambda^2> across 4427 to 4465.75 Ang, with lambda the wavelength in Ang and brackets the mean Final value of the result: 1.5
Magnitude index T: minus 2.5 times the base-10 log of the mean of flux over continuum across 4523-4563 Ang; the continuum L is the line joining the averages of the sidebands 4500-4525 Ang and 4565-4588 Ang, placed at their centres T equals 0.07 mag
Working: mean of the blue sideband 16.9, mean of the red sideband 20.6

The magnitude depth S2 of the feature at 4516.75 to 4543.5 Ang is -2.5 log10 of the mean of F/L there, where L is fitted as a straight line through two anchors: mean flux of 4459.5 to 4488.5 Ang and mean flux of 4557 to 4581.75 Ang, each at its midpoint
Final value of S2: 0.13 mag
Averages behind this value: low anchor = 15.4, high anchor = 20.8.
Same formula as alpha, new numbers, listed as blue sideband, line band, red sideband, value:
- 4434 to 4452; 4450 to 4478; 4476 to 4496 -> 1.40 Ang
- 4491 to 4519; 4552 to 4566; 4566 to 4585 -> 0.27 Ang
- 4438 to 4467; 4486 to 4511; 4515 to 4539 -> -2.92 Ang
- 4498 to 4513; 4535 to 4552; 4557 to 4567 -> 1.51 Ang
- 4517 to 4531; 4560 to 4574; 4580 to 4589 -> -2.08 Ang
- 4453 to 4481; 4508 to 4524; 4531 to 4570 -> 0.14 Ang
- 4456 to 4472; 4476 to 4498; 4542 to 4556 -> -2.03 Ang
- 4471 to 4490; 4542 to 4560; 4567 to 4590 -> 0.86 Ang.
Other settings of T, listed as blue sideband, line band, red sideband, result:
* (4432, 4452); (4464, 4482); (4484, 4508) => -0.007 mag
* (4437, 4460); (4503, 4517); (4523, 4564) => -0.070 mag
